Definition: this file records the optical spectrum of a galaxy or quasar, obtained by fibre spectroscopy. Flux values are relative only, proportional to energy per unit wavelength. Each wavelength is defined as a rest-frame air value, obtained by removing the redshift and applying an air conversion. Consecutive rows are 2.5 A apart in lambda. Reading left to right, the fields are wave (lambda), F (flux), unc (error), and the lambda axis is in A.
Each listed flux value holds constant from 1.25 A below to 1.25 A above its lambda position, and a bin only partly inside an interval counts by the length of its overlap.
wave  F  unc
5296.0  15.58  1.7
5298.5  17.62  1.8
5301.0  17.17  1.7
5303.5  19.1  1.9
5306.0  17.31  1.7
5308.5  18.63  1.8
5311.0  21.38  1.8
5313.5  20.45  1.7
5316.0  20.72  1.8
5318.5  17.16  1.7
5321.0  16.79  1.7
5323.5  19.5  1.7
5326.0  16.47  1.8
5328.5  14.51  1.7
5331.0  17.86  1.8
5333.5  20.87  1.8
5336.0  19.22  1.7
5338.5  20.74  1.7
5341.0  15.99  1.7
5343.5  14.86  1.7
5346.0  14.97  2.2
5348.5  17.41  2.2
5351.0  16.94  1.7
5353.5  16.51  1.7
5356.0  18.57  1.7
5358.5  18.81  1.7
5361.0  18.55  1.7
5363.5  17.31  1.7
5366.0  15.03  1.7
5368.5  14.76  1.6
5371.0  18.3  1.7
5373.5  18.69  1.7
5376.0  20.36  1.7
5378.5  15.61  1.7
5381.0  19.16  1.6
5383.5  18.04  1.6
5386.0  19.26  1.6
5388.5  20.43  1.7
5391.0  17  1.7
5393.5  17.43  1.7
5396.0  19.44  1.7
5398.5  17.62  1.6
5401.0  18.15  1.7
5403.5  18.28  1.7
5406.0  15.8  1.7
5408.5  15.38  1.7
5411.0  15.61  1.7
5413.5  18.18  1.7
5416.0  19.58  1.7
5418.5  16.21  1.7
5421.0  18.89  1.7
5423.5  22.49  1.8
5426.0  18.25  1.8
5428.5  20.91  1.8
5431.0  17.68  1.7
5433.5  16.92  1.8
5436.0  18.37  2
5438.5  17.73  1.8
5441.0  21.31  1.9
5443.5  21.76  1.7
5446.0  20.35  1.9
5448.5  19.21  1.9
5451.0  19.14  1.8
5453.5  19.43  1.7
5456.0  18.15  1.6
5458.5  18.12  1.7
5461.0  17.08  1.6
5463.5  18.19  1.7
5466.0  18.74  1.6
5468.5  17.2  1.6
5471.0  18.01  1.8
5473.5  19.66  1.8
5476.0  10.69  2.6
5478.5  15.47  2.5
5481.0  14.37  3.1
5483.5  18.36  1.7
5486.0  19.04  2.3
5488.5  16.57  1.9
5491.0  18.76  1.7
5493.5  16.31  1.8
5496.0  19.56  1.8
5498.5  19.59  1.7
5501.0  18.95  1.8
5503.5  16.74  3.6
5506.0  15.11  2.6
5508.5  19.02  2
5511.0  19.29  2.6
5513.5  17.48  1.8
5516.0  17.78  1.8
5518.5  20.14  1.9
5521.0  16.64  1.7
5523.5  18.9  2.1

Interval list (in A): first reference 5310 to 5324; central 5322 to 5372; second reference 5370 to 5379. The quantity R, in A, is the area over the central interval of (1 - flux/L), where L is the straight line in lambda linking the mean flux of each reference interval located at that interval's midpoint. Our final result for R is 4.0 A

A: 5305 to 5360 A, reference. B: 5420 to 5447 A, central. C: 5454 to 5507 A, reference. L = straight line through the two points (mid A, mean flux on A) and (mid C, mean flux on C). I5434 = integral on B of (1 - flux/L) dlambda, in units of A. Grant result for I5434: -2.95 A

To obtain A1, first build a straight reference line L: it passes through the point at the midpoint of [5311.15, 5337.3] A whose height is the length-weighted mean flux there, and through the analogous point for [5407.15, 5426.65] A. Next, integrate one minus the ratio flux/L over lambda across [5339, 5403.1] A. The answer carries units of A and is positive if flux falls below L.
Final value 2.3 A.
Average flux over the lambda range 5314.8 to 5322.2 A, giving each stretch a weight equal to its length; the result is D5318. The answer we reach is 18.2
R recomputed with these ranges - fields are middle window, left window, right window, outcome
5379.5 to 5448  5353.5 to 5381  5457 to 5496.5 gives -4.2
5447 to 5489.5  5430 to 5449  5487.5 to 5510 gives 2.4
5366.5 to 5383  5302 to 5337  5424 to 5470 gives 0.9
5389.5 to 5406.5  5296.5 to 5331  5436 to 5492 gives 0.3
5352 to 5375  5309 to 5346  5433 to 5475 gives 1.2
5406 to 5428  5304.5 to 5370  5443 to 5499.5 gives -0.2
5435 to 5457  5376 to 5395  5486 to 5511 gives -1.7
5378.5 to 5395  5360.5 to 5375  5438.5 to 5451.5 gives -0.5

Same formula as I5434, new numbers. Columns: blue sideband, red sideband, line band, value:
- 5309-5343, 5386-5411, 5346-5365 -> 0.7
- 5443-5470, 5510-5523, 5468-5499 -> 2.3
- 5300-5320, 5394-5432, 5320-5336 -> 0.9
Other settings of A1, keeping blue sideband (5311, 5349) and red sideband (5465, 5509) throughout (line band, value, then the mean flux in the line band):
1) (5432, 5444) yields -1.0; 19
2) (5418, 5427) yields -0.8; 19.2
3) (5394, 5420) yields 0.3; 17.4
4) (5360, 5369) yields 0.7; 16.5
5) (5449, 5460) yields -0.8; 18.7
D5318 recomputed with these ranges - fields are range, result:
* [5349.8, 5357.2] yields 17.3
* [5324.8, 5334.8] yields 17.4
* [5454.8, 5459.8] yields 18.1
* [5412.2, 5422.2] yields 18.2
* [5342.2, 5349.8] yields 15.8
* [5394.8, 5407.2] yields 17.9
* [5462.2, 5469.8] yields 18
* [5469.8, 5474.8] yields 18.8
